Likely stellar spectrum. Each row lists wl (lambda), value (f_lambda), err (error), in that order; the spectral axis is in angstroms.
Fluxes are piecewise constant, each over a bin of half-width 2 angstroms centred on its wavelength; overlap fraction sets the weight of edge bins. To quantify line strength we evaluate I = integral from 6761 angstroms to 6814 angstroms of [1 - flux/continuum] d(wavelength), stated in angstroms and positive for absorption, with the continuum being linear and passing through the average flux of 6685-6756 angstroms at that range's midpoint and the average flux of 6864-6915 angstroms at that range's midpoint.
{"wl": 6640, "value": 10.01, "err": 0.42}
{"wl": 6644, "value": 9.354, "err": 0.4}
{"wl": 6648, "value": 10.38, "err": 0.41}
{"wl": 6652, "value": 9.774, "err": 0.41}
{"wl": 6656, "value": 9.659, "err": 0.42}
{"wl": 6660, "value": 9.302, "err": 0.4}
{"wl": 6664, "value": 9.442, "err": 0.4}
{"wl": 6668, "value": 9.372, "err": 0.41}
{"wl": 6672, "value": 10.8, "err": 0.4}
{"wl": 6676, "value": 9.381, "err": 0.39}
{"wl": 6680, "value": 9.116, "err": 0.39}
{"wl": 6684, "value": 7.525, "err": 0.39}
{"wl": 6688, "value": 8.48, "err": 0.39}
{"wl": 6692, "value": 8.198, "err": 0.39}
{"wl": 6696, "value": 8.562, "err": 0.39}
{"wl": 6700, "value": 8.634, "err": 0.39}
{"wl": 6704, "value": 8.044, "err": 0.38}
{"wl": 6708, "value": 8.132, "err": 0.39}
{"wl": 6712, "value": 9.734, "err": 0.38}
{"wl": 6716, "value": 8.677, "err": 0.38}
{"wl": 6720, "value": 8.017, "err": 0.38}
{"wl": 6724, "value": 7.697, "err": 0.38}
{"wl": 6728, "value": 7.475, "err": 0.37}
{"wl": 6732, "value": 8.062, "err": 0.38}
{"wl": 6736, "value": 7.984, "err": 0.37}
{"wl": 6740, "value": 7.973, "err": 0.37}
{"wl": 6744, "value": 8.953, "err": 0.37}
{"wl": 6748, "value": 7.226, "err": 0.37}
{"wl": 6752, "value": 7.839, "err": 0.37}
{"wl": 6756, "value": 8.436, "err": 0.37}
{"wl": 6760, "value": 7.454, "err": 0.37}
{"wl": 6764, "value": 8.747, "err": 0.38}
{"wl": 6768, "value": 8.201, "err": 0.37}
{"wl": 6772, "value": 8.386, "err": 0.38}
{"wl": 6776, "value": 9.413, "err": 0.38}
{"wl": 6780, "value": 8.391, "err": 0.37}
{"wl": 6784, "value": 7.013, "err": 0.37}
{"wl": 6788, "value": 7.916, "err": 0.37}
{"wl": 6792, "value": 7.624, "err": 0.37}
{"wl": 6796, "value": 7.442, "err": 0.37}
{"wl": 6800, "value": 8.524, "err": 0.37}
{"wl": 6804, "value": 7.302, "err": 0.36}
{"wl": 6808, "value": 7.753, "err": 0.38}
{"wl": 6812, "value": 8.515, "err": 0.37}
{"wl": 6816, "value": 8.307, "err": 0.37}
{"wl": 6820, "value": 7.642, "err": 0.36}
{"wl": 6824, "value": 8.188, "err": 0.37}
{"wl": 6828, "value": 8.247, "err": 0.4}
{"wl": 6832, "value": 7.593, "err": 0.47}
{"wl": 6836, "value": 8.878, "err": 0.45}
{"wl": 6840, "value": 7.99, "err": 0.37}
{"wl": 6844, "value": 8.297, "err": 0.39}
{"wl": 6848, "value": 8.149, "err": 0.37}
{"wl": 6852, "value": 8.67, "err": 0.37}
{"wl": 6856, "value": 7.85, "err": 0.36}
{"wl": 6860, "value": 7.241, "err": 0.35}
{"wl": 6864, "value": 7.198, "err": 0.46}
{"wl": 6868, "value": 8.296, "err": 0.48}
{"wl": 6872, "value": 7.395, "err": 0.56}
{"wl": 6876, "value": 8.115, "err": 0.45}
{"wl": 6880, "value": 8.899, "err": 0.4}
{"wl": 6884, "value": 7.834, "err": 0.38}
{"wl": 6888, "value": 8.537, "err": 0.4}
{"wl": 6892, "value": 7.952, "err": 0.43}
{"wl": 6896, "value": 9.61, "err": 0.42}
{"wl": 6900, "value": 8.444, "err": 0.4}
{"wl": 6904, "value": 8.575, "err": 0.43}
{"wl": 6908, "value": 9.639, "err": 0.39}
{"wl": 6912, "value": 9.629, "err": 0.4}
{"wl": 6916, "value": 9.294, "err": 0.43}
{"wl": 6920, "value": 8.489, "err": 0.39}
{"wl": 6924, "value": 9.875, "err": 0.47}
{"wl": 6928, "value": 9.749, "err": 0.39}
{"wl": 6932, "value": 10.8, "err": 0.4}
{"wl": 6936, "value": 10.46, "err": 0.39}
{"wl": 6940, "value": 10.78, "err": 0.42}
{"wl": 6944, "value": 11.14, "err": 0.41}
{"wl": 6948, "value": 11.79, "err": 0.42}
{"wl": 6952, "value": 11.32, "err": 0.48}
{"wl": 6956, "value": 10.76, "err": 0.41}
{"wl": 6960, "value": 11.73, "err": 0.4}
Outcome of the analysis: 1.6 angstroms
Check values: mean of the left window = 8.21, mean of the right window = 8.54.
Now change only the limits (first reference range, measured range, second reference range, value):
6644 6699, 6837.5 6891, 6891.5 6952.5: 9.2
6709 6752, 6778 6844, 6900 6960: 7.4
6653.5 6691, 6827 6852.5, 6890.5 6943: 3.2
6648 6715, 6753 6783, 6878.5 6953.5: 2.9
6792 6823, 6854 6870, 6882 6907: 1.3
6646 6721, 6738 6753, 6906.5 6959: 2.1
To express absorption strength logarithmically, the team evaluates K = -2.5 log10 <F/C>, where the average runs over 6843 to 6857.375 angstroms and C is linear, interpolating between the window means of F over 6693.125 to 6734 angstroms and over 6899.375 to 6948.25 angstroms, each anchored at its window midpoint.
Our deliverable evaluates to 0.13 mag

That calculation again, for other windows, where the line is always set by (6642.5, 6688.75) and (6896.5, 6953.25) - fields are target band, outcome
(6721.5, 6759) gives 0.202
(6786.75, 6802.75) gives 0.229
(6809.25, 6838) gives 0.190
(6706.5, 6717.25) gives 0.073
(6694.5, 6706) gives 0.131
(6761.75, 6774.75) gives 0.138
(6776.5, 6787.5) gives 0.209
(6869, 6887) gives 0.214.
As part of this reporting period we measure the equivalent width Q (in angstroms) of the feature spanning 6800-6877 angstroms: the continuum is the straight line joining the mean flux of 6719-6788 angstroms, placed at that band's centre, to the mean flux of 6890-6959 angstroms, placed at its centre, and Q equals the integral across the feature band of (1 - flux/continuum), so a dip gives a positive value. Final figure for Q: 8.5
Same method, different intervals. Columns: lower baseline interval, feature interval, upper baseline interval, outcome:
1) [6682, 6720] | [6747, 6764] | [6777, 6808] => 0.3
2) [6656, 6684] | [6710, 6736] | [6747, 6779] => 1.5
